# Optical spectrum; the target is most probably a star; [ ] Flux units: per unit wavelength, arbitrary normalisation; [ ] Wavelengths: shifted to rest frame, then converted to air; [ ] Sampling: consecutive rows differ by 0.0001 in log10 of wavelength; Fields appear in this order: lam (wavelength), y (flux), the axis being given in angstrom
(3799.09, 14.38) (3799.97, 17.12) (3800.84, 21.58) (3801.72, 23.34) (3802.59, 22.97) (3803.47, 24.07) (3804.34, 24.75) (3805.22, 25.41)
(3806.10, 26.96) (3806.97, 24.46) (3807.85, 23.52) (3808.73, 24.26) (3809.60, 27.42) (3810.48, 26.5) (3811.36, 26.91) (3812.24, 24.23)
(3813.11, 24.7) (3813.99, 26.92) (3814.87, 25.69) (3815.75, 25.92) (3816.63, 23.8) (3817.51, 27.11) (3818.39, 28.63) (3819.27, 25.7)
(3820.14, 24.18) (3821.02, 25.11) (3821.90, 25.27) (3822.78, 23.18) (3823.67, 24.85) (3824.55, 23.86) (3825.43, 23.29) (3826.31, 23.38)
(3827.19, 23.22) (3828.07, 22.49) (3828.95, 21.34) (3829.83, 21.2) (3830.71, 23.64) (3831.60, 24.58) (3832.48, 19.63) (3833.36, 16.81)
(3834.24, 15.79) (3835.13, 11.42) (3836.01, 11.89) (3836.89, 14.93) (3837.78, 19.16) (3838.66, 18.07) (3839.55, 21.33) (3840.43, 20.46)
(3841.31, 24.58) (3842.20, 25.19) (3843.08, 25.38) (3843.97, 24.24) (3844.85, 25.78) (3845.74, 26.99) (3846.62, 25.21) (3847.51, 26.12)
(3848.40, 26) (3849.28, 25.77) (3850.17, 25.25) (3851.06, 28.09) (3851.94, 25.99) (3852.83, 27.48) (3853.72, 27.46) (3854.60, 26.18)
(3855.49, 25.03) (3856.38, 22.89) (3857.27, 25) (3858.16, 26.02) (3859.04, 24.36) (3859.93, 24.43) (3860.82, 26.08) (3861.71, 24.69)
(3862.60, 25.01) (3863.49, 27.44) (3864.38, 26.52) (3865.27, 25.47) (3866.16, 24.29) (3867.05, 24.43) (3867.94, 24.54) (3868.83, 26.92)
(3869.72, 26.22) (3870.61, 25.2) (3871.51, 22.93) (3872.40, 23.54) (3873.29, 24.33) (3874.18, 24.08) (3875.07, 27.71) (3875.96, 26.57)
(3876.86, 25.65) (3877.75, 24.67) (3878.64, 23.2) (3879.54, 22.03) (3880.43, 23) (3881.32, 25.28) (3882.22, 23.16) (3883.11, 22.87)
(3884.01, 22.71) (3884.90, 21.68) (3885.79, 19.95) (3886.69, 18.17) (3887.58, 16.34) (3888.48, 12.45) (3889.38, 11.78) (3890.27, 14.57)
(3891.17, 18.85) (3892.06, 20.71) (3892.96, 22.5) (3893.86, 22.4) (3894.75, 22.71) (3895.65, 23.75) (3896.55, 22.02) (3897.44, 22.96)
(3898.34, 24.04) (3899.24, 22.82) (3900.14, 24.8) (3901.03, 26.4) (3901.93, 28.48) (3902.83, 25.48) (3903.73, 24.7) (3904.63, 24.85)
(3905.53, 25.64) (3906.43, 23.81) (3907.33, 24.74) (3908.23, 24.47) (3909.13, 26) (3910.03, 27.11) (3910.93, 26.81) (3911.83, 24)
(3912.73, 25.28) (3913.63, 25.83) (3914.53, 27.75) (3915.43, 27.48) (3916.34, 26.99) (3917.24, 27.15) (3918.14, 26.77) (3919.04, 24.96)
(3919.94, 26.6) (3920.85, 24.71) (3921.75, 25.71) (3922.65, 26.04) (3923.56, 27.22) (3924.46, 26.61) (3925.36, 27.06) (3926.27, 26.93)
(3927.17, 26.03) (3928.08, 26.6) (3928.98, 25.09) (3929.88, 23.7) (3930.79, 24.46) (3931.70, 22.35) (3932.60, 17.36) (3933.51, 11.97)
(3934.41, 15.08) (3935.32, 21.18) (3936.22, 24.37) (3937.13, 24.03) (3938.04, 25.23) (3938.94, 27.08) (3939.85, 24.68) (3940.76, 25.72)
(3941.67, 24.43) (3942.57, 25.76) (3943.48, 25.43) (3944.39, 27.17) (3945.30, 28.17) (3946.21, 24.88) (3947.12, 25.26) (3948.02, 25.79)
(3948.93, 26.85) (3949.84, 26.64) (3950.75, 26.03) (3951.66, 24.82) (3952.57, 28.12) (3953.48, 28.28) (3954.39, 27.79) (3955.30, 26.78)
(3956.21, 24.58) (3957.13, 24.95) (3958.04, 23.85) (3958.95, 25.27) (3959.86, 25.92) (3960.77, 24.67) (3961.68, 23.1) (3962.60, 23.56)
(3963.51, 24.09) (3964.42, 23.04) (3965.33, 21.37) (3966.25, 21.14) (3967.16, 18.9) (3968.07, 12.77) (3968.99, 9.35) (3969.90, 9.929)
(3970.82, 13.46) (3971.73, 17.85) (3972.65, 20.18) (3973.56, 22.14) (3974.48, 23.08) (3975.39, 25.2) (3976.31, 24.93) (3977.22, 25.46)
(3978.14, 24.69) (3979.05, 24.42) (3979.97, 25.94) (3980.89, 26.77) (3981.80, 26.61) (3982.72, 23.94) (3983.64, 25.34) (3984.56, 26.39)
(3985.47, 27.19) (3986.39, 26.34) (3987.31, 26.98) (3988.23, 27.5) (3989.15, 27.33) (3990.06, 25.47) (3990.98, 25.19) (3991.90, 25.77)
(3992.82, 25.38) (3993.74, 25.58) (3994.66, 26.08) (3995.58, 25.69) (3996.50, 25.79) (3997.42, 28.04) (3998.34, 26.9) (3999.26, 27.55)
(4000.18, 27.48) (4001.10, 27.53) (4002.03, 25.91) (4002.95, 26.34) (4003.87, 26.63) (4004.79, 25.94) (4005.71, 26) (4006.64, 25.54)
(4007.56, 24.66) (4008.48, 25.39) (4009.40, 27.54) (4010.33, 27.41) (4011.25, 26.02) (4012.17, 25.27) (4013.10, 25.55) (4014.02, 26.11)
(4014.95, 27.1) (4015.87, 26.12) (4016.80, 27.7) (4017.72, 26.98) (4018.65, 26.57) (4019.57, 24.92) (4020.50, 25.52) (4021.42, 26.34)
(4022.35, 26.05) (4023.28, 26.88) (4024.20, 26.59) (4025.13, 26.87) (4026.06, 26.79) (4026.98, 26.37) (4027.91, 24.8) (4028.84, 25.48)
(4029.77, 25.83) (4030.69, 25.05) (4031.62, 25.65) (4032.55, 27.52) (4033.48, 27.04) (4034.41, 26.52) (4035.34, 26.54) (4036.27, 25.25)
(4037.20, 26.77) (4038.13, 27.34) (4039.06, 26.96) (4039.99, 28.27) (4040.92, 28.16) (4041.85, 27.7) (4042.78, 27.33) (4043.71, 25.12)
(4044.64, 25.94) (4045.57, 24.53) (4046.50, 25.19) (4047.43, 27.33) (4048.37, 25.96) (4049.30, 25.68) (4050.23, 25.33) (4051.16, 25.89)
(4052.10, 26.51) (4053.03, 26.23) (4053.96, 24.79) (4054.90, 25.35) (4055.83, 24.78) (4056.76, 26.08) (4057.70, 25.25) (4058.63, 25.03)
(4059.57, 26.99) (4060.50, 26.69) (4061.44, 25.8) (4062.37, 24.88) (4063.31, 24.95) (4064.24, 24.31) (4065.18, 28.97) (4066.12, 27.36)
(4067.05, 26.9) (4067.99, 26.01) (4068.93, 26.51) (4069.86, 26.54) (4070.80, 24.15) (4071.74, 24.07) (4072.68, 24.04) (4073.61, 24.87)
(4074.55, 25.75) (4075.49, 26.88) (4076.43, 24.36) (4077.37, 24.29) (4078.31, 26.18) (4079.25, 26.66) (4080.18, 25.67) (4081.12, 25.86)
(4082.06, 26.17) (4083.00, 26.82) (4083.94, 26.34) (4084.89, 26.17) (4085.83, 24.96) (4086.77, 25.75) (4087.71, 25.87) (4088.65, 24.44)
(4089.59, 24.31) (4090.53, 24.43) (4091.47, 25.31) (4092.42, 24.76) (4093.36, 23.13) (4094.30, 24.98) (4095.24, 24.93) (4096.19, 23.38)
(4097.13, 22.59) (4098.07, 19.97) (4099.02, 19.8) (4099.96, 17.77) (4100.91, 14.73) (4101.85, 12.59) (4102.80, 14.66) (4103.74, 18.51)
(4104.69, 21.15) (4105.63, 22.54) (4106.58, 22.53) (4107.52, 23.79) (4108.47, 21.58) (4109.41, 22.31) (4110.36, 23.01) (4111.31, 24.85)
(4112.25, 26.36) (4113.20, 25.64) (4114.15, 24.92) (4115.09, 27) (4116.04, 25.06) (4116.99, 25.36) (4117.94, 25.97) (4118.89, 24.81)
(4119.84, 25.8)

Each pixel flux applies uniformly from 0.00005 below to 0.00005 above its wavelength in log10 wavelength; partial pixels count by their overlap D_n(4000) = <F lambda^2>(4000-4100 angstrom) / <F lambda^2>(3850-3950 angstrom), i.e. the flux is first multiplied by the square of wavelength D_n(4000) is 1.1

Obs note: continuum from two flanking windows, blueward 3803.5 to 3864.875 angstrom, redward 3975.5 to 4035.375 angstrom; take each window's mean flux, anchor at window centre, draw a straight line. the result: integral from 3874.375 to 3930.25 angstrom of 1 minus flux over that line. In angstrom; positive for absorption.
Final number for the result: 2.0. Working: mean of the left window 24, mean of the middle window 24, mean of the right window 26.2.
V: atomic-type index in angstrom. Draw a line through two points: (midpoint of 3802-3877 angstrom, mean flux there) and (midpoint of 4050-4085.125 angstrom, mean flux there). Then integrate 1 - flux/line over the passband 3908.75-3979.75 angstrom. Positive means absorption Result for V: 2.5 angstrom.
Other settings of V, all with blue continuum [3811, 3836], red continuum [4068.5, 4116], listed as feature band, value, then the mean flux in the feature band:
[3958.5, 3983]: 1.7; 21.8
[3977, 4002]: -2.9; 26.2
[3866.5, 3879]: -1.0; 25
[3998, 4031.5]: -3.9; 26.3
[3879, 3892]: 2.1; 19.5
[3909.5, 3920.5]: -1.5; 26.4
